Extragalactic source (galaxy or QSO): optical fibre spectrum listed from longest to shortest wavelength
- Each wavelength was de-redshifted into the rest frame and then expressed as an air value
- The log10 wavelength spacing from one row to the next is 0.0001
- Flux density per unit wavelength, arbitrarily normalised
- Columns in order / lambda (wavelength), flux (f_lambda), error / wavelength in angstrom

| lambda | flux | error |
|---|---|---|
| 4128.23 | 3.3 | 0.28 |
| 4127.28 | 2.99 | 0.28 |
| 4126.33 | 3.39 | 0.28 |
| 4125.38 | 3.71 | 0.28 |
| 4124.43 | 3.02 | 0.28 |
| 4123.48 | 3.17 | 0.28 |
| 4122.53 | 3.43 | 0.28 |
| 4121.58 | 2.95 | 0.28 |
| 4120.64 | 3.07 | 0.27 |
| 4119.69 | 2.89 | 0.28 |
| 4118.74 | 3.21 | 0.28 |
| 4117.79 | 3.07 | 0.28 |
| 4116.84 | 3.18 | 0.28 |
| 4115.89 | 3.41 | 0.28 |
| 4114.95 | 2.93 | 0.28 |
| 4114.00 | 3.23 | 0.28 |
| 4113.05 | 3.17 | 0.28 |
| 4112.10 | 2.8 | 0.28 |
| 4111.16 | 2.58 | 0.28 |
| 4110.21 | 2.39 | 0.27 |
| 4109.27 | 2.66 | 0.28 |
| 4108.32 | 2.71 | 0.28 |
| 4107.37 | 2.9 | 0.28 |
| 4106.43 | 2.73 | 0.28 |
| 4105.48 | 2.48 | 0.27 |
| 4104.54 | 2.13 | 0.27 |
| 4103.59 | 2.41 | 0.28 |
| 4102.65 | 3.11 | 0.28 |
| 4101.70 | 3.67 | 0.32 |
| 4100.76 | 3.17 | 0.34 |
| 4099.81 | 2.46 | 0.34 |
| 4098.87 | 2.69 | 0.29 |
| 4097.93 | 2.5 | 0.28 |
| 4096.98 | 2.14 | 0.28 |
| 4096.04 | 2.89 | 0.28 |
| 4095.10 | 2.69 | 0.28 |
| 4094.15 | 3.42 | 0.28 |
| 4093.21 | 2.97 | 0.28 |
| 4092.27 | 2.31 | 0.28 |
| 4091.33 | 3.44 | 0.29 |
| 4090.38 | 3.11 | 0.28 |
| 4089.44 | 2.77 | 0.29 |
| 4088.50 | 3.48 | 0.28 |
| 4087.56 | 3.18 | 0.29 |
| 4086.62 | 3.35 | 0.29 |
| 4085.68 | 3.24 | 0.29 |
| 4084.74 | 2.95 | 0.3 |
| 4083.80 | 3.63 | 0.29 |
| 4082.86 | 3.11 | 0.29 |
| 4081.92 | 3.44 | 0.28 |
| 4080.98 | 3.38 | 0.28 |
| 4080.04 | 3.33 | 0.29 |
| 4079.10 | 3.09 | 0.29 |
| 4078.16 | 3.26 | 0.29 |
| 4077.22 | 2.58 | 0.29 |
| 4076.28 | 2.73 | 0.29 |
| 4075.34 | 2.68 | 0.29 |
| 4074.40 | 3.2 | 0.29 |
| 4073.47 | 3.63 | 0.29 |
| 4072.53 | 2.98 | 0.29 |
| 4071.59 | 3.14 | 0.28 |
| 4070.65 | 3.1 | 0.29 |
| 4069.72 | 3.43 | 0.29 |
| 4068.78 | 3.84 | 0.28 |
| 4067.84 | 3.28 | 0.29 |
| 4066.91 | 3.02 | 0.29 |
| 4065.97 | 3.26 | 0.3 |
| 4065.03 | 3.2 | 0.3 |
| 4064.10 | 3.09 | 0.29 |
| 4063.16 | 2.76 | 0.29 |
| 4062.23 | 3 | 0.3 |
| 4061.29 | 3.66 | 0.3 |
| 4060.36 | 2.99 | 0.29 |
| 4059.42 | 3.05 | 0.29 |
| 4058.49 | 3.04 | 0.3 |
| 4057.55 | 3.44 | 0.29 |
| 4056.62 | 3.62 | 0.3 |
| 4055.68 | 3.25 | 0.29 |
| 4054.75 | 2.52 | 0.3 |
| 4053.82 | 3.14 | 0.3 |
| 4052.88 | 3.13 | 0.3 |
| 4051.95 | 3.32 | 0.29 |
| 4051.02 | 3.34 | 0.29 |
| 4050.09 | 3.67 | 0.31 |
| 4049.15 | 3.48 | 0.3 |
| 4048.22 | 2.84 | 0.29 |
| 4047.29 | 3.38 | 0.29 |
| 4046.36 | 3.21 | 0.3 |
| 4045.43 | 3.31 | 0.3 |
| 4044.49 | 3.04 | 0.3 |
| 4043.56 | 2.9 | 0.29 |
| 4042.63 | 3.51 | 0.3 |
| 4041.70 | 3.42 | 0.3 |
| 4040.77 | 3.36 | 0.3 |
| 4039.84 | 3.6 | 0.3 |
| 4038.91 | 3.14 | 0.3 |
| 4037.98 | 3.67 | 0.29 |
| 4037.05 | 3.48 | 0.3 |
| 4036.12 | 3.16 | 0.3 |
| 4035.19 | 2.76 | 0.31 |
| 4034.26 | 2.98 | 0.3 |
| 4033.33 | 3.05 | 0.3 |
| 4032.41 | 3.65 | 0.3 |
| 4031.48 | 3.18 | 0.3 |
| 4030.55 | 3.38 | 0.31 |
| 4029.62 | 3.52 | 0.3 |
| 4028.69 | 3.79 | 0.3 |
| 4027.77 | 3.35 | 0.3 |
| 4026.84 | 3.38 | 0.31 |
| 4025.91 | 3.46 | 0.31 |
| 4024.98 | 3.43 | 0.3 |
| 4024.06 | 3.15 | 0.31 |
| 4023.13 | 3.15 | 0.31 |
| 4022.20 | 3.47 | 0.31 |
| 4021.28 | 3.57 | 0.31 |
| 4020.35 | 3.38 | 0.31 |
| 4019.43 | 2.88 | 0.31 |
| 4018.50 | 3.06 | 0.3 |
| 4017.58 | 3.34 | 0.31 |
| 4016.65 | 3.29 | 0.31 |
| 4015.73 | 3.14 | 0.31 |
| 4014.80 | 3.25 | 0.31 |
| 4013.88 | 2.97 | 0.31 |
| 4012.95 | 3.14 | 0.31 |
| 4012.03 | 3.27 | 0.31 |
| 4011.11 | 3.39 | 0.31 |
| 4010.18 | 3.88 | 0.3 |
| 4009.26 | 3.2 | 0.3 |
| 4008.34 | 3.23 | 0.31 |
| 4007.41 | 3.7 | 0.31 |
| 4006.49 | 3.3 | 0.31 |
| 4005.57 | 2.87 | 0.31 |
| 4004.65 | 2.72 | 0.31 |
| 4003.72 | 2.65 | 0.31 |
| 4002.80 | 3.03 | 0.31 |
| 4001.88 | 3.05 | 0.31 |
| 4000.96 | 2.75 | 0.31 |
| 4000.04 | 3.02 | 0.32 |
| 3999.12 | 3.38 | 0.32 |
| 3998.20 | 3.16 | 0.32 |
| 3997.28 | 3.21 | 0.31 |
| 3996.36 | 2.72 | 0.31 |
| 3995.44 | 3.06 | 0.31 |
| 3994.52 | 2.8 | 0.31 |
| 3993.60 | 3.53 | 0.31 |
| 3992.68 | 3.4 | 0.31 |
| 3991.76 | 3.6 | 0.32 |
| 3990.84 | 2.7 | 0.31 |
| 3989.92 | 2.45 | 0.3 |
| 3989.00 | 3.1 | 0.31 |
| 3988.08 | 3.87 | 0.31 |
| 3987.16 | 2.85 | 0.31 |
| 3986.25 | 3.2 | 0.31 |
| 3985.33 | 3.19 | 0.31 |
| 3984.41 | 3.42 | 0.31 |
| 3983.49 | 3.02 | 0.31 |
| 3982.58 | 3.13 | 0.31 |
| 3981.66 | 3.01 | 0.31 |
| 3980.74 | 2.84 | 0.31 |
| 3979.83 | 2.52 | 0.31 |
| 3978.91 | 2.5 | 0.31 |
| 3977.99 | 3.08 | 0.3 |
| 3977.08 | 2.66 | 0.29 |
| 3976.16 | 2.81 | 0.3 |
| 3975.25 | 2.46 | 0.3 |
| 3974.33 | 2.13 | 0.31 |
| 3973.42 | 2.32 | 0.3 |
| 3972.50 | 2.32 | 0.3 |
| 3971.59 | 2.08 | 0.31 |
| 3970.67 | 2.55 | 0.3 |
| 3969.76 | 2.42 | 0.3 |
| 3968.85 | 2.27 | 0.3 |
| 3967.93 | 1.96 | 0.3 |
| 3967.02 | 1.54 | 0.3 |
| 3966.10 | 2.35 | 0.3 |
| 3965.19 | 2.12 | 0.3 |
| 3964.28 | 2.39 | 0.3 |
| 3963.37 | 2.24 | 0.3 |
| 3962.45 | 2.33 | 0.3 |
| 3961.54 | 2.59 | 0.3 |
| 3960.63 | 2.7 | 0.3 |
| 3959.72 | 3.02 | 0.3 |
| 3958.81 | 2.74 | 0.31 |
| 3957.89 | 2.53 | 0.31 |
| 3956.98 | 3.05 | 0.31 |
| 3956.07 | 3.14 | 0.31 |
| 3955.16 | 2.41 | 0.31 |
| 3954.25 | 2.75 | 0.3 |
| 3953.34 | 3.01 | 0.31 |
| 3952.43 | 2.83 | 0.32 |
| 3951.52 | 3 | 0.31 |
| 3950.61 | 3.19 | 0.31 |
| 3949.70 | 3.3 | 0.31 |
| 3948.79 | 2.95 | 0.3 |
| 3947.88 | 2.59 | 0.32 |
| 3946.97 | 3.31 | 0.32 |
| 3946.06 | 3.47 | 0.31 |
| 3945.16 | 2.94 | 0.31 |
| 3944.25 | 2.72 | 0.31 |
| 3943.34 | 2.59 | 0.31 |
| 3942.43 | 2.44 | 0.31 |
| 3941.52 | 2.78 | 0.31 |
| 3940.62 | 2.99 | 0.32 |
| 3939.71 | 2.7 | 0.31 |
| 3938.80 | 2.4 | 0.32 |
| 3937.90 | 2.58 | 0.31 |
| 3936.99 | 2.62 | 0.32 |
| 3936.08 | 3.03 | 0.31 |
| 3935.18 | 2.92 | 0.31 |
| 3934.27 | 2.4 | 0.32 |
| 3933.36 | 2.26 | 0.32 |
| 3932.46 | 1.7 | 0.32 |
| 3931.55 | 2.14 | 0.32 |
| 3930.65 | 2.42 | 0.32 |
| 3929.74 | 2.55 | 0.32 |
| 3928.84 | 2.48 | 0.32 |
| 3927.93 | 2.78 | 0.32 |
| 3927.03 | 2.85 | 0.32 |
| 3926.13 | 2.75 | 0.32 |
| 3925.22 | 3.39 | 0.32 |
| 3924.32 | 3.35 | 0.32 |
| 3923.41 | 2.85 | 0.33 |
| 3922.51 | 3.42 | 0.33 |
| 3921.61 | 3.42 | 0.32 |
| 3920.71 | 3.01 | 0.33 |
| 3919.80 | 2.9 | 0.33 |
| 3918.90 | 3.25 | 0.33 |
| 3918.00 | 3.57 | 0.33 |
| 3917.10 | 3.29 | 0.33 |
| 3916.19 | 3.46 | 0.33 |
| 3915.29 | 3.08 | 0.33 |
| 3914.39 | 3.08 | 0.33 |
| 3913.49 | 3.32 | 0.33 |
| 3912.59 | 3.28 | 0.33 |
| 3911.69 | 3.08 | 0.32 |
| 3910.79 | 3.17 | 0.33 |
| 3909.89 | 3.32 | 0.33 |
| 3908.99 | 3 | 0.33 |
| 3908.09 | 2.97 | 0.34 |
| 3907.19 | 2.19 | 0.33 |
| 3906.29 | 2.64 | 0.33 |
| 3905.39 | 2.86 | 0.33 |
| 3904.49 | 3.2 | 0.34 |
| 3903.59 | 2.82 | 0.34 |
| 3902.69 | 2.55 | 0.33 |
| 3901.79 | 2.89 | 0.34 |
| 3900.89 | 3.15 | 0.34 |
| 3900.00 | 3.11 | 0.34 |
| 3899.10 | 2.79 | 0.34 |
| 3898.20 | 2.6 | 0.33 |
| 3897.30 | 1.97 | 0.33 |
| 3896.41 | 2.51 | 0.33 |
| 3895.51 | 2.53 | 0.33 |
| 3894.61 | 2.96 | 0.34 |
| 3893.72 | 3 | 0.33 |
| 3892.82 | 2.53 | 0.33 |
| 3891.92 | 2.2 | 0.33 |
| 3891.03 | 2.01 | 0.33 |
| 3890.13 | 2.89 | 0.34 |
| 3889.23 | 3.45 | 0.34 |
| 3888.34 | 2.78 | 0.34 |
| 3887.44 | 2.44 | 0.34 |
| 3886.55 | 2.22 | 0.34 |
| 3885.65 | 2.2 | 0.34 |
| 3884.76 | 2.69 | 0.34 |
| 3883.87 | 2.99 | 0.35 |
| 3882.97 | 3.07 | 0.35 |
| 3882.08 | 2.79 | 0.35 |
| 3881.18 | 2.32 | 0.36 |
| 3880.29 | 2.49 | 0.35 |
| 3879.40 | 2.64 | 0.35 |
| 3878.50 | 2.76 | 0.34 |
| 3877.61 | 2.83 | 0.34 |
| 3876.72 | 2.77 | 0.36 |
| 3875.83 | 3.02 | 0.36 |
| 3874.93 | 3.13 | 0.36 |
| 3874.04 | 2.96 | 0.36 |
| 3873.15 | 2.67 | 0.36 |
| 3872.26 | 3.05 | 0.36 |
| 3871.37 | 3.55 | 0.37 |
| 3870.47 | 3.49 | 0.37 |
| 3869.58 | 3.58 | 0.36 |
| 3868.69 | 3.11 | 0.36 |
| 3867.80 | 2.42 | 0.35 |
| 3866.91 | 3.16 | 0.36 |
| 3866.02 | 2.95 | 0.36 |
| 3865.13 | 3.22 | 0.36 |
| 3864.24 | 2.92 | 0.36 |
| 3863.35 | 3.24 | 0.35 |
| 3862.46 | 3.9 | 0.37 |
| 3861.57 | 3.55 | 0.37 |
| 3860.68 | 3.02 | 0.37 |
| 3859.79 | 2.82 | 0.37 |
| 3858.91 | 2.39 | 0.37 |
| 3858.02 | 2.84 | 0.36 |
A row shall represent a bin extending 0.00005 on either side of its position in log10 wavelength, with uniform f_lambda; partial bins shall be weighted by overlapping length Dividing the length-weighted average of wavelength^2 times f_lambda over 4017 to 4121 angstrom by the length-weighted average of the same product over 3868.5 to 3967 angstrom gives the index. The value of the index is 1.20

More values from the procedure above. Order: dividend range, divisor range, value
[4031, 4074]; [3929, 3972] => 1.30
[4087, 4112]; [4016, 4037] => 0.88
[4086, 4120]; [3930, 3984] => 1.18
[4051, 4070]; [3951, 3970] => 1.32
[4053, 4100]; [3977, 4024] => 1.03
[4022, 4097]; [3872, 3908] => 1.29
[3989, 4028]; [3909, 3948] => 1.14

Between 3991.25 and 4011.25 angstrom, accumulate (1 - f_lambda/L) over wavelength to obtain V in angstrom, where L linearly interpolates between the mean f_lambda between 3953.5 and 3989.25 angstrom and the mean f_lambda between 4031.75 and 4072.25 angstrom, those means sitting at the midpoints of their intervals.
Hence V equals -2.0 angstrom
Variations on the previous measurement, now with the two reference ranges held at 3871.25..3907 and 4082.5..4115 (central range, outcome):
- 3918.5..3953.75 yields -0.7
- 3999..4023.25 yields -3.0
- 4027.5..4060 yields -4.8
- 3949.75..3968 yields 1.1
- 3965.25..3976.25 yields 2.2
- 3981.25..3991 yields -1.0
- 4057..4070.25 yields -1.6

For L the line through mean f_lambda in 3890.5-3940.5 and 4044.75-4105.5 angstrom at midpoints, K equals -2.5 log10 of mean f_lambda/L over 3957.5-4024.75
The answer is 0.02 mag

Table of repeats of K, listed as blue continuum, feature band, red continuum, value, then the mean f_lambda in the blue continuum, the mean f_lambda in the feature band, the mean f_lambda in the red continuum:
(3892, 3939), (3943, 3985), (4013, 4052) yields 0.13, 2.85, 2.68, 3.29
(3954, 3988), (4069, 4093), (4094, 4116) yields -0.14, 2.63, 3.15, 2.78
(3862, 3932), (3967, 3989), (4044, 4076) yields 0.13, 2.9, 2.71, 3.2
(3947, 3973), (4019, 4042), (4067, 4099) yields -0.16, 2.59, 3.33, 3.09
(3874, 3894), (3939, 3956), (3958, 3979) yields -0.16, 2.69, 2.89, 2.42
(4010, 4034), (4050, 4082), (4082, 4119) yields -0.03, 3.32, 3.18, 2.93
